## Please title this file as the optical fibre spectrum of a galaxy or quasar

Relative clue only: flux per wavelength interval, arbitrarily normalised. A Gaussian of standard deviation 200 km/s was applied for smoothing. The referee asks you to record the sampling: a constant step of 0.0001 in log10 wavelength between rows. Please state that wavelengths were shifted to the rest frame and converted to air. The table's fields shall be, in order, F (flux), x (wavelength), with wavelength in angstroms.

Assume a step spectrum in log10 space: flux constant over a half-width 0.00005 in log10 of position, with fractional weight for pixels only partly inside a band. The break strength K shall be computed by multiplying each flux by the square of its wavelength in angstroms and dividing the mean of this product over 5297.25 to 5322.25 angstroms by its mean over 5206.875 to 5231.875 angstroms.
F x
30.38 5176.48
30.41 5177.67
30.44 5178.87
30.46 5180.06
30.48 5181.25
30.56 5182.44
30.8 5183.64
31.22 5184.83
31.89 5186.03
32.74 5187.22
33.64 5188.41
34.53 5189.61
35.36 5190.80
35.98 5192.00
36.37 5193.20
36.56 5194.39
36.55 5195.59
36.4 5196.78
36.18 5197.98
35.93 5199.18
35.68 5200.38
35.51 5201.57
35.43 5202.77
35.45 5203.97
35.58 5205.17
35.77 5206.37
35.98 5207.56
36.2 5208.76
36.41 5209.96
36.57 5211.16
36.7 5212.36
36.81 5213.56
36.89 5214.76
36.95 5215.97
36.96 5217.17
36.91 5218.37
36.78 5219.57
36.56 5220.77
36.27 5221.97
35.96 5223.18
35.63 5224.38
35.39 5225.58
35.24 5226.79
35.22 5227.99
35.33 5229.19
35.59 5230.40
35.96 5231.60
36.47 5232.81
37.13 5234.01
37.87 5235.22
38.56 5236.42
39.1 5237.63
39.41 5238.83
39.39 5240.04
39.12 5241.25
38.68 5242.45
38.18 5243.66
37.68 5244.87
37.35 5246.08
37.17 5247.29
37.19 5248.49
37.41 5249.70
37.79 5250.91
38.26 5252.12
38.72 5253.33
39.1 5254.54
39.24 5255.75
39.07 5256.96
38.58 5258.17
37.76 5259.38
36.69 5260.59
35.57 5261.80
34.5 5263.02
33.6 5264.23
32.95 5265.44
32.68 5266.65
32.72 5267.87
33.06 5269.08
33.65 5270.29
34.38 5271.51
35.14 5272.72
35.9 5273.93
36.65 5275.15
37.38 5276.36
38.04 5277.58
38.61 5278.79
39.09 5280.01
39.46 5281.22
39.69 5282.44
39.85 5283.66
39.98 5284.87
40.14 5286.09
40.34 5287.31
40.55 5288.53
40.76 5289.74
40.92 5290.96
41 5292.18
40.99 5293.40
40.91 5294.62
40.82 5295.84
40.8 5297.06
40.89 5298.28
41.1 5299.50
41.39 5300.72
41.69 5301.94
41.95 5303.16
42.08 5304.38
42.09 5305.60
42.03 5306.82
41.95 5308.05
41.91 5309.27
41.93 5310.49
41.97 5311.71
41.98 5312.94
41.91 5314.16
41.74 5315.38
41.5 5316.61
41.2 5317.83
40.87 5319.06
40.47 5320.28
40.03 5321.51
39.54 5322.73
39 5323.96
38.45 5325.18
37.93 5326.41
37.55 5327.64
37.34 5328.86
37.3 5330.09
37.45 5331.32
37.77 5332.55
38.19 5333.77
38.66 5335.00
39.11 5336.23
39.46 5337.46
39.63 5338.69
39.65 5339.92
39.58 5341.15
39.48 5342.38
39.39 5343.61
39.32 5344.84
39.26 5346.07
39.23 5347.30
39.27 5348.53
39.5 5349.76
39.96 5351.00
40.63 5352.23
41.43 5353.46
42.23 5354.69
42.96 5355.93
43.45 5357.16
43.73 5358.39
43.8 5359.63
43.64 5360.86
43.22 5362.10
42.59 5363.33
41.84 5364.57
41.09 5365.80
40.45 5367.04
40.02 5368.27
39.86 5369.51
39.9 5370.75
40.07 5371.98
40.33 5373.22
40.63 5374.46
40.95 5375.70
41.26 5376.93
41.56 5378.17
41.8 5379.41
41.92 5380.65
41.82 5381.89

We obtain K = 1.19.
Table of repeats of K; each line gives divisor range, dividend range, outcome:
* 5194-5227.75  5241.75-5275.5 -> 1.03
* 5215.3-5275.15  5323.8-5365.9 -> 1.14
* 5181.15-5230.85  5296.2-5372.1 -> 1.20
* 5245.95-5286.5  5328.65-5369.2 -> 1.13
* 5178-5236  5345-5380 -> 1.24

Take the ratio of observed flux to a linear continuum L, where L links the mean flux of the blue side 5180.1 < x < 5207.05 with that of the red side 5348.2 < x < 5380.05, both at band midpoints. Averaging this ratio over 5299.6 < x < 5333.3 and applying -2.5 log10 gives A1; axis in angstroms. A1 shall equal -0.03 mag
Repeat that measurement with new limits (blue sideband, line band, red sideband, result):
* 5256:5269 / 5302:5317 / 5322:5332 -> -0.12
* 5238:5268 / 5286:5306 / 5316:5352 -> -0.08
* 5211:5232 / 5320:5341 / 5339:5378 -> 0.04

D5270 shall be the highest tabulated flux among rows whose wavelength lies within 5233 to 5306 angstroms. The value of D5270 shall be 42.09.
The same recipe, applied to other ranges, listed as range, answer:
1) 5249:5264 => 39.24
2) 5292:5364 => 43.8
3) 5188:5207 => 36.56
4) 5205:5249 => 39.41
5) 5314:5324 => 41.91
